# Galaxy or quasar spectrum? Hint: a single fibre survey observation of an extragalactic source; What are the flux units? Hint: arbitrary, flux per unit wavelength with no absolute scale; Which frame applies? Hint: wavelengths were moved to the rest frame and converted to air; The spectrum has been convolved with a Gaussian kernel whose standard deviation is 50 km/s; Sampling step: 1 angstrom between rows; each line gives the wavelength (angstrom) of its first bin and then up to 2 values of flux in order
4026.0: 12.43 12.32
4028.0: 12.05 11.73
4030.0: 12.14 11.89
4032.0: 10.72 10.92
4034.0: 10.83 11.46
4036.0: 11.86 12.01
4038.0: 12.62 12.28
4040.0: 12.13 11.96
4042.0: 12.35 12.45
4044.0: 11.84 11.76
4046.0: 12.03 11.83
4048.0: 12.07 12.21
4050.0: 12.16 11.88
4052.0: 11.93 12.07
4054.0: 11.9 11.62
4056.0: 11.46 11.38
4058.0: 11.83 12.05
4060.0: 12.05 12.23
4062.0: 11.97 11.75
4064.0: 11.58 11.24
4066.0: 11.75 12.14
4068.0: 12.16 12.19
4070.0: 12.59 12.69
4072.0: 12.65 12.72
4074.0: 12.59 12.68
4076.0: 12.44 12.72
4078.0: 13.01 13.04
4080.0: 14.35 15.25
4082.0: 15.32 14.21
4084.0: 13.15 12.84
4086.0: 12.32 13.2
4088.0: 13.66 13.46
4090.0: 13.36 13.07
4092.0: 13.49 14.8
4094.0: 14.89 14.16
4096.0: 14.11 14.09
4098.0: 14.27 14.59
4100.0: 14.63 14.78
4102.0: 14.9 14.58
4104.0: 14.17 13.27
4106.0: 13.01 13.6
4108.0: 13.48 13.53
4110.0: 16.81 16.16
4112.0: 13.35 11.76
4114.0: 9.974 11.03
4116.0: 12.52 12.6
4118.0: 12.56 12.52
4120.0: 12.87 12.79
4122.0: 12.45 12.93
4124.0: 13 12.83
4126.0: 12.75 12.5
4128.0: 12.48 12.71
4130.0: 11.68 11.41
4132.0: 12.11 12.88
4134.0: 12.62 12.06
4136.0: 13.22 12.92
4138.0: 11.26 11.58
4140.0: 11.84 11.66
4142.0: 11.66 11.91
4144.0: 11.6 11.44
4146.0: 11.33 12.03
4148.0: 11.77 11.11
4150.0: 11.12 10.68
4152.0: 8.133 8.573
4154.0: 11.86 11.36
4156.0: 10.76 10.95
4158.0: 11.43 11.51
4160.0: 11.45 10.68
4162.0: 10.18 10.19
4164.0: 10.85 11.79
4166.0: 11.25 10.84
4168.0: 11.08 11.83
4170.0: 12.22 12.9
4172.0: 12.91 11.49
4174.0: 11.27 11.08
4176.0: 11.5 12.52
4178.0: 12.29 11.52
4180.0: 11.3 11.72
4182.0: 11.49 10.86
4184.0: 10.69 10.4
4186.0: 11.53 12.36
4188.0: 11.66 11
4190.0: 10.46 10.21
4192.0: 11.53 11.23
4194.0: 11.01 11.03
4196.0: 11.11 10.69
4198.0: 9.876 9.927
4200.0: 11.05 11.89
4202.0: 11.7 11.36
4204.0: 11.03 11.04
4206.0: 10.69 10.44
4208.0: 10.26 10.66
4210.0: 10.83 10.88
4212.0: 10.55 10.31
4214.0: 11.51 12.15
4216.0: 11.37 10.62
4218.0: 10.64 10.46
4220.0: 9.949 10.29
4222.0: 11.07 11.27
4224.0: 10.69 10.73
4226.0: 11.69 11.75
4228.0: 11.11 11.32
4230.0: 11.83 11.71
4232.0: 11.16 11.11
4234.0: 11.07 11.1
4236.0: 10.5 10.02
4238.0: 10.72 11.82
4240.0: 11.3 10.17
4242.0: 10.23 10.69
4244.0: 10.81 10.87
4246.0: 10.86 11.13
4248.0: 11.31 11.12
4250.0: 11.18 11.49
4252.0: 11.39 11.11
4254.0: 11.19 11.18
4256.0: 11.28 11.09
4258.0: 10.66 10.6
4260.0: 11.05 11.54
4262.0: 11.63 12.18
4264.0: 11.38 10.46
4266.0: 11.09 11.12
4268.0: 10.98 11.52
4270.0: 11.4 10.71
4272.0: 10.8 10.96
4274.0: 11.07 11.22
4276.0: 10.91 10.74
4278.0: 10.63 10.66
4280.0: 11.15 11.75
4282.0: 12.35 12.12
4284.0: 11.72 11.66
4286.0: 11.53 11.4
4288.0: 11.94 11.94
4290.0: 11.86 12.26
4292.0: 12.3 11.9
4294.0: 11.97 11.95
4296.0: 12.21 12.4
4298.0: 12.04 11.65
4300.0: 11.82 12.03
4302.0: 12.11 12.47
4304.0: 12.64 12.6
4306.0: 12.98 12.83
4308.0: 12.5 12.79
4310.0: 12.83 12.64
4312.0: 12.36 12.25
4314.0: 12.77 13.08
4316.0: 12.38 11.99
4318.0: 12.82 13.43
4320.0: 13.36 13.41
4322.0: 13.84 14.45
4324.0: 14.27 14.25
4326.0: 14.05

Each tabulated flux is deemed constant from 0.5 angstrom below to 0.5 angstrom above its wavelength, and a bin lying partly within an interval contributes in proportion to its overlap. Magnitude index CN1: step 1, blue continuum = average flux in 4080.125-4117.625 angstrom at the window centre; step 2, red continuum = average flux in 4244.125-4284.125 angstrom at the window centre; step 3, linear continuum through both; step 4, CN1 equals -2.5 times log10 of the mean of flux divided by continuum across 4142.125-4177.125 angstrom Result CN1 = 0.14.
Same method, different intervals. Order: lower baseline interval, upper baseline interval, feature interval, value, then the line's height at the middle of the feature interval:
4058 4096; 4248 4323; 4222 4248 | 0.10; 12.1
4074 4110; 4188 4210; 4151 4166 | 0.12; 12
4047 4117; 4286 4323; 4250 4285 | 0.12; 12.5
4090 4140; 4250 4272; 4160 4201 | 0.10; 12.3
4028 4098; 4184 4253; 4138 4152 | 0.03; 11.7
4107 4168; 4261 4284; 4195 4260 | 0.05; 11.5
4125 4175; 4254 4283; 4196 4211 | 0.05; 11.4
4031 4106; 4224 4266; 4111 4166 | 0.03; 12.1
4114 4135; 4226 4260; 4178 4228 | 0.05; 11.5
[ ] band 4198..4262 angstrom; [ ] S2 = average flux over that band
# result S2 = 11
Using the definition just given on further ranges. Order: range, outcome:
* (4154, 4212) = 11.2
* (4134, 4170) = 11.3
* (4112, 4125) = 12.3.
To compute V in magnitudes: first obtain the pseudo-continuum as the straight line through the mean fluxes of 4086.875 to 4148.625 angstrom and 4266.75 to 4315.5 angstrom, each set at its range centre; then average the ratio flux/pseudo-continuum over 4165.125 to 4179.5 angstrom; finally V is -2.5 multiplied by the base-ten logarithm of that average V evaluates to 0.077 mag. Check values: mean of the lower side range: 13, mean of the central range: 11.8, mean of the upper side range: 11.9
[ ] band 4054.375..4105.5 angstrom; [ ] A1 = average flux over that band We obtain 13.1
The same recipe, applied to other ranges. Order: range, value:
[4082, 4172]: 12.5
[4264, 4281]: 11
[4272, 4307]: 11.8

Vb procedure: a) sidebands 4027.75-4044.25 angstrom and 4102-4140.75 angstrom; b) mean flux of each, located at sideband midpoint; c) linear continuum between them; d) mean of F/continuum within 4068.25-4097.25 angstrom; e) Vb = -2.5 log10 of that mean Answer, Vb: -0.09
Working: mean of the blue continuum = 11.8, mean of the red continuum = 12.8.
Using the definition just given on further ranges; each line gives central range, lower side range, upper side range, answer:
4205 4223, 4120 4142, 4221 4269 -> 0.066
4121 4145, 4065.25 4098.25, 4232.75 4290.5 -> 0.037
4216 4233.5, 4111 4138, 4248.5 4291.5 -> 0.060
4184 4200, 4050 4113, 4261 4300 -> 0.124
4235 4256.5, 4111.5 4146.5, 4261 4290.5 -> 0.053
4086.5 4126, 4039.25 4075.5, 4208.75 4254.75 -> -0.151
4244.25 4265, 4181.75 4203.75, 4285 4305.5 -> 0.043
